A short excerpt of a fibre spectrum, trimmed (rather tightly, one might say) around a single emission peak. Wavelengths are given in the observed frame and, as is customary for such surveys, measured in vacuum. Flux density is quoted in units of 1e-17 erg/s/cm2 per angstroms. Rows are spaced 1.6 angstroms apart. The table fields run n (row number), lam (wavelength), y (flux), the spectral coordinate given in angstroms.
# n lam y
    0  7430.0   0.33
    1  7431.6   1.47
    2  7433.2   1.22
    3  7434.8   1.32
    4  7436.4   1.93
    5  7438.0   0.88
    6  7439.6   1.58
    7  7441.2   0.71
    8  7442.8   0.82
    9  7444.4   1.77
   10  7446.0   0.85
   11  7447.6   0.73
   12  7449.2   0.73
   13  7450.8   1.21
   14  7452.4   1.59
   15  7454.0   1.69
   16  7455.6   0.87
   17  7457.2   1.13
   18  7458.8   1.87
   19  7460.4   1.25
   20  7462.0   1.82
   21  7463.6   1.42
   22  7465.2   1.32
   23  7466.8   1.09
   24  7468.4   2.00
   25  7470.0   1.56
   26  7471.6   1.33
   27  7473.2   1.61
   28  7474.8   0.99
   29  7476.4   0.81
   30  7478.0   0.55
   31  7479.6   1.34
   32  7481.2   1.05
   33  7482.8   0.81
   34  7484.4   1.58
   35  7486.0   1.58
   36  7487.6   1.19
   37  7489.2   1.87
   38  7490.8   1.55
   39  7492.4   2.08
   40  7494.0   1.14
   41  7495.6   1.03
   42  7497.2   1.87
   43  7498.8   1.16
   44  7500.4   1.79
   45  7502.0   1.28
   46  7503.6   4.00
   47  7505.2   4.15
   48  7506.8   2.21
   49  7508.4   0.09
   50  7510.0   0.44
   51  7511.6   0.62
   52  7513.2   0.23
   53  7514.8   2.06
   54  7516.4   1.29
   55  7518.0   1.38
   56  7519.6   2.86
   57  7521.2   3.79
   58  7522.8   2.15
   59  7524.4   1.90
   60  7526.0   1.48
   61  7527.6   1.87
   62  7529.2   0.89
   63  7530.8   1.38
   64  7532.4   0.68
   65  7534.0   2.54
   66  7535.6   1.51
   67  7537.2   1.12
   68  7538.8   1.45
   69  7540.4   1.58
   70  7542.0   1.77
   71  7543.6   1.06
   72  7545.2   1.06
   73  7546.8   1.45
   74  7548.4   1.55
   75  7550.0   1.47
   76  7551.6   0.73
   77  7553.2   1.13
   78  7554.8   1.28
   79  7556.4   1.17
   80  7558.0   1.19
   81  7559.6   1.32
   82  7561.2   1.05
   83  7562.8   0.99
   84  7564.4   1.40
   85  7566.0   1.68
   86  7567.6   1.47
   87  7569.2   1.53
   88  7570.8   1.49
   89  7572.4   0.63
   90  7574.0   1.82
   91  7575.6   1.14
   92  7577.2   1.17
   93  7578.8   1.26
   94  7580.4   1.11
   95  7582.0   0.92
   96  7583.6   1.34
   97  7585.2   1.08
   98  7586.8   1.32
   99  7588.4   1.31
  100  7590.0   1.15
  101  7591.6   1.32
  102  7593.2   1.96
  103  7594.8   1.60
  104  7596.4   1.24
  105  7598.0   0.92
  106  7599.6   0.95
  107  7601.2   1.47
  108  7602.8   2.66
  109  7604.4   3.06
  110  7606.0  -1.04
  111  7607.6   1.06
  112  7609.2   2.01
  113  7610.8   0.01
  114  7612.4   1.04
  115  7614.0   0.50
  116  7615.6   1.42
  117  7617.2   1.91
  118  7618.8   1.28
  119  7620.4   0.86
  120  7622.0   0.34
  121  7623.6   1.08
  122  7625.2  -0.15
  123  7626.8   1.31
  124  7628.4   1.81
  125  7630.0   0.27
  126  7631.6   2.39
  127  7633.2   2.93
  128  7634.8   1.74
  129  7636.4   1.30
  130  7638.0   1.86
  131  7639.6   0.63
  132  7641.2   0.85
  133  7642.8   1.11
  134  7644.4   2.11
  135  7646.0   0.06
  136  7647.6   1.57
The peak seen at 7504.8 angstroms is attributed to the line [S II]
